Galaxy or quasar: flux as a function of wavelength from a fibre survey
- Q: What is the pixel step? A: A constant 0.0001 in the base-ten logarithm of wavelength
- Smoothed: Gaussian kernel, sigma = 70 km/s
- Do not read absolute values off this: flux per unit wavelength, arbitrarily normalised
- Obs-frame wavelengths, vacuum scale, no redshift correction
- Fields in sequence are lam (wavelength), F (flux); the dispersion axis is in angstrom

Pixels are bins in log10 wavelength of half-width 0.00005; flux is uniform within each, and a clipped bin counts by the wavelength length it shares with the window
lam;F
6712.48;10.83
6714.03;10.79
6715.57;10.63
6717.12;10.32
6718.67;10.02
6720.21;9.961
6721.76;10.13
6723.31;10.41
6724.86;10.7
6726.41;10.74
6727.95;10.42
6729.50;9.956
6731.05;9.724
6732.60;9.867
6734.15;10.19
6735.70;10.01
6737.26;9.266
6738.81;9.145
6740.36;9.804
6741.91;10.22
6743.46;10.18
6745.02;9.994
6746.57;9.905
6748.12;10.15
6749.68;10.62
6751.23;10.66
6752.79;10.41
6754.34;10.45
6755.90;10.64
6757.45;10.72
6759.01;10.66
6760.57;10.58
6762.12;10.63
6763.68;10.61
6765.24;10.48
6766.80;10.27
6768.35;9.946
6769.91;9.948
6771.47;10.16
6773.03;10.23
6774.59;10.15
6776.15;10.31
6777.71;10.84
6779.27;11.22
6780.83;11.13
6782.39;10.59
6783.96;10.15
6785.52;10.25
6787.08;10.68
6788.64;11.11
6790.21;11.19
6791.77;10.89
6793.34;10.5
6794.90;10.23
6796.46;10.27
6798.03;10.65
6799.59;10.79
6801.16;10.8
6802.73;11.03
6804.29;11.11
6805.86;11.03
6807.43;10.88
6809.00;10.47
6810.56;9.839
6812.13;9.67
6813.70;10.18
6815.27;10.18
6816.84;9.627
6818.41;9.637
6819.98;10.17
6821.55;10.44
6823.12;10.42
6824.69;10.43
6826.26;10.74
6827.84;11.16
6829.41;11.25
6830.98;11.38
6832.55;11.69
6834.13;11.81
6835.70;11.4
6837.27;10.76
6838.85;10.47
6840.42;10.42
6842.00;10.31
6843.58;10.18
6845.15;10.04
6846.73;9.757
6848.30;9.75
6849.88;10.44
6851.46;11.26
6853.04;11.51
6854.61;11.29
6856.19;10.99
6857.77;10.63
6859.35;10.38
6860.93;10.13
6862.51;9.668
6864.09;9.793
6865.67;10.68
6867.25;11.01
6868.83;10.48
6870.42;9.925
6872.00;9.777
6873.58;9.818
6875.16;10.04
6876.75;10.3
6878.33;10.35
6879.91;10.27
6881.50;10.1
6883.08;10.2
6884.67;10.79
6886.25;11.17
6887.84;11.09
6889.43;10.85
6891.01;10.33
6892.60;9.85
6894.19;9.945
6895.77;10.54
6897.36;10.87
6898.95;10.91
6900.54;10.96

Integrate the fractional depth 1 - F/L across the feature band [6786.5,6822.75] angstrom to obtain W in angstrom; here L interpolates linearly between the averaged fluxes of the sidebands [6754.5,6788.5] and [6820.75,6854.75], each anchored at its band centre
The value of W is 0.5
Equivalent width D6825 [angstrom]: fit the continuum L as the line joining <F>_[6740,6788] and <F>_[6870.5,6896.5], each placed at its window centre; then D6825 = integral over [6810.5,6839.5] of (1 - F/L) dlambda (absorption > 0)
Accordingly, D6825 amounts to -0.7 angstrom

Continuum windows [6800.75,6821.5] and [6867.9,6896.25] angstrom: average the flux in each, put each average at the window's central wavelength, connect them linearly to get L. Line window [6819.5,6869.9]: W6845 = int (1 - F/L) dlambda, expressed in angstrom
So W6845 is -1.5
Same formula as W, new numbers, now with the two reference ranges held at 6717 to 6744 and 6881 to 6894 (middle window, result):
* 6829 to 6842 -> -0.9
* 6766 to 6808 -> -1.6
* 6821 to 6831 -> -0.4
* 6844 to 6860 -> -0.3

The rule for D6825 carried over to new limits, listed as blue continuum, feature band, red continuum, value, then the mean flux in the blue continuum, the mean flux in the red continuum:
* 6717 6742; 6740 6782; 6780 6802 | -0.2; 10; 10.7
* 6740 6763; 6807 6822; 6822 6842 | 1.0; 10.4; 11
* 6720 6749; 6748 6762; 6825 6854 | -0.5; 10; 10.8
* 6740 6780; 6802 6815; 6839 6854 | -0.1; 10.4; 10.4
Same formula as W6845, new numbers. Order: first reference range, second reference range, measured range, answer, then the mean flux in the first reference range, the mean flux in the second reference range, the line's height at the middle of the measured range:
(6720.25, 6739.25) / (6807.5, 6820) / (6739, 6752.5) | -0.1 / 10.1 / 10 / 10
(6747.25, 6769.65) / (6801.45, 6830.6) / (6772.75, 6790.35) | -0.3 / 10.5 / 10.5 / 10.5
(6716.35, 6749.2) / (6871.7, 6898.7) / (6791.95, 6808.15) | -0.8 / 10.1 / 10.4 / 10.2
